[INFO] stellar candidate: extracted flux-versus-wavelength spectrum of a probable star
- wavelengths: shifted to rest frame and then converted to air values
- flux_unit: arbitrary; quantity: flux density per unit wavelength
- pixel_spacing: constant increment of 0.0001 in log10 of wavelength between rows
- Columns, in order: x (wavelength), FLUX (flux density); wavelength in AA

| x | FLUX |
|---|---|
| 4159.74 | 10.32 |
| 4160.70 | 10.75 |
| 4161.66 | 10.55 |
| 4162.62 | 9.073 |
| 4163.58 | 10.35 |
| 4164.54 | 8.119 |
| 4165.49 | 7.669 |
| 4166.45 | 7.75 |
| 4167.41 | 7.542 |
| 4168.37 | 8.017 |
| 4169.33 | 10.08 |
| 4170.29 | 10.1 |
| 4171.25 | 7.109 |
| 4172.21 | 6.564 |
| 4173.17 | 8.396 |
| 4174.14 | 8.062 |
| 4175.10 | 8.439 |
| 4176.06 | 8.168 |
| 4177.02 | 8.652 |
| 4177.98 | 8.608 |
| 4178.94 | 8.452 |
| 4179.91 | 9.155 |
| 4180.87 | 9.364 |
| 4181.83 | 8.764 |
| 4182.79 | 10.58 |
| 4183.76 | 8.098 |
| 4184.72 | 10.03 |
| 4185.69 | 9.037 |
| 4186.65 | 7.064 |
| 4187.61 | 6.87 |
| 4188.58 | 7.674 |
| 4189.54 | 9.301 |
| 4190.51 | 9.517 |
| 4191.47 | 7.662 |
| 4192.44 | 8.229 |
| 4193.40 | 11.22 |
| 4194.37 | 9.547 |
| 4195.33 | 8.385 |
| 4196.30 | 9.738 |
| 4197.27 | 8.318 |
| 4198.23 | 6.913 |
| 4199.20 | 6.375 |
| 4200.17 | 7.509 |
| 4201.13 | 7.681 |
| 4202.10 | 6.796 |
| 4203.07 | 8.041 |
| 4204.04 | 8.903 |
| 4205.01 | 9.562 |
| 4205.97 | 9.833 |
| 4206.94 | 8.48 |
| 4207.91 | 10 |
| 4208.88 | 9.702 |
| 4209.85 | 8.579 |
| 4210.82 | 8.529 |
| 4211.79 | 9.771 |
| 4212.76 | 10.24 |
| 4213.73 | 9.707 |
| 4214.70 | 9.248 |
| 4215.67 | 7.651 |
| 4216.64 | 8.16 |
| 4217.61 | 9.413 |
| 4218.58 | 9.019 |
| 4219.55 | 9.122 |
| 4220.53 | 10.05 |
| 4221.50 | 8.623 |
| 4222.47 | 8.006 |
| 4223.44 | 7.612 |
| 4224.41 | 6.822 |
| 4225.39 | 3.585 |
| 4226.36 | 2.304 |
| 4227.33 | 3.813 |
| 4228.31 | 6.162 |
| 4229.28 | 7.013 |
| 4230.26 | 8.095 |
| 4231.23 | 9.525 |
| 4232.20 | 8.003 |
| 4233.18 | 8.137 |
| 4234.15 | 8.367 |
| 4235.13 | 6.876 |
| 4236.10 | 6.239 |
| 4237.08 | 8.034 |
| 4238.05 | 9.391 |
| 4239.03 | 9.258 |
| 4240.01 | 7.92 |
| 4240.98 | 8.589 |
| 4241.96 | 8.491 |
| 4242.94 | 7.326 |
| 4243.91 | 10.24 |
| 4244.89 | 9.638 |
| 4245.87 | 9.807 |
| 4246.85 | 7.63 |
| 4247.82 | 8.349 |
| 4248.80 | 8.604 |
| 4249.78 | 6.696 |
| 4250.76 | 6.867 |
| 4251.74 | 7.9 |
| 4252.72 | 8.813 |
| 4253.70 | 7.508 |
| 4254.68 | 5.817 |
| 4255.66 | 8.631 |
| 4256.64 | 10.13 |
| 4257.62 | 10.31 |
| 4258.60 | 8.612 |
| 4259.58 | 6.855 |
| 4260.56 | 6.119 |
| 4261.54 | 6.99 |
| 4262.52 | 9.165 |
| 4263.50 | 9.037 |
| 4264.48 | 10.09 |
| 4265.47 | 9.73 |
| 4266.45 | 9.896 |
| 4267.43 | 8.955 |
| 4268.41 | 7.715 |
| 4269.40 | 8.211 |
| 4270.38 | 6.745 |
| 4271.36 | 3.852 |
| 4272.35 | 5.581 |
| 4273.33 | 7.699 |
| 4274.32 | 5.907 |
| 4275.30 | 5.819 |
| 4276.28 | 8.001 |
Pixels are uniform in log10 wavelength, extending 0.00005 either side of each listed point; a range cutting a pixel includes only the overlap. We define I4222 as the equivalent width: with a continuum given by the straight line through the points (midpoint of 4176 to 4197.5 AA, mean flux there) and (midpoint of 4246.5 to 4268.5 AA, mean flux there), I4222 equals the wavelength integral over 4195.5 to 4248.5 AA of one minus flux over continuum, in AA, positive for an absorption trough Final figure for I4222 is 2.39 AA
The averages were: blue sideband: 8.82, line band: 8.17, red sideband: 8.3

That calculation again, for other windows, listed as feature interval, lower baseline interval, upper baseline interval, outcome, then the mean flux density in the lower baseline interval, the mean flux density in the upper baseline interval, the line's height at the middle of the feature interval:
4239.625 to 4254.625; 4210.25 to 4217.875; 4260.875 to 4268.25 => 1.33 AA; 9.08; 9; 9.02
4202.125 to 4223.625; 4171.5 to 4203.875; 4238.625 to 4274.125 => -1.77 AA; 8.39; 8.14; 8.3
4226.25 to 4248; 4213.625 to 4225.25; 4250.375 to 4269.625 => 1.36 AA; 8.43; 8.38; 8.41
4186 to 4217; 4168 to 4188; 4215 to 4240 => -1.97 AA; 8.56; 7.59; 8.1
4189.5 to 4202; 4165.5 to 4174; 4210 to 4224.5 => 0.17 AA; 8.15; 8.85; 8.53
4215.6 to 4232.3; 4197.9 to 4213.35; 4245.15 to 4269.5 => 2.23 AA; 8.58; 8.35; 8.5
